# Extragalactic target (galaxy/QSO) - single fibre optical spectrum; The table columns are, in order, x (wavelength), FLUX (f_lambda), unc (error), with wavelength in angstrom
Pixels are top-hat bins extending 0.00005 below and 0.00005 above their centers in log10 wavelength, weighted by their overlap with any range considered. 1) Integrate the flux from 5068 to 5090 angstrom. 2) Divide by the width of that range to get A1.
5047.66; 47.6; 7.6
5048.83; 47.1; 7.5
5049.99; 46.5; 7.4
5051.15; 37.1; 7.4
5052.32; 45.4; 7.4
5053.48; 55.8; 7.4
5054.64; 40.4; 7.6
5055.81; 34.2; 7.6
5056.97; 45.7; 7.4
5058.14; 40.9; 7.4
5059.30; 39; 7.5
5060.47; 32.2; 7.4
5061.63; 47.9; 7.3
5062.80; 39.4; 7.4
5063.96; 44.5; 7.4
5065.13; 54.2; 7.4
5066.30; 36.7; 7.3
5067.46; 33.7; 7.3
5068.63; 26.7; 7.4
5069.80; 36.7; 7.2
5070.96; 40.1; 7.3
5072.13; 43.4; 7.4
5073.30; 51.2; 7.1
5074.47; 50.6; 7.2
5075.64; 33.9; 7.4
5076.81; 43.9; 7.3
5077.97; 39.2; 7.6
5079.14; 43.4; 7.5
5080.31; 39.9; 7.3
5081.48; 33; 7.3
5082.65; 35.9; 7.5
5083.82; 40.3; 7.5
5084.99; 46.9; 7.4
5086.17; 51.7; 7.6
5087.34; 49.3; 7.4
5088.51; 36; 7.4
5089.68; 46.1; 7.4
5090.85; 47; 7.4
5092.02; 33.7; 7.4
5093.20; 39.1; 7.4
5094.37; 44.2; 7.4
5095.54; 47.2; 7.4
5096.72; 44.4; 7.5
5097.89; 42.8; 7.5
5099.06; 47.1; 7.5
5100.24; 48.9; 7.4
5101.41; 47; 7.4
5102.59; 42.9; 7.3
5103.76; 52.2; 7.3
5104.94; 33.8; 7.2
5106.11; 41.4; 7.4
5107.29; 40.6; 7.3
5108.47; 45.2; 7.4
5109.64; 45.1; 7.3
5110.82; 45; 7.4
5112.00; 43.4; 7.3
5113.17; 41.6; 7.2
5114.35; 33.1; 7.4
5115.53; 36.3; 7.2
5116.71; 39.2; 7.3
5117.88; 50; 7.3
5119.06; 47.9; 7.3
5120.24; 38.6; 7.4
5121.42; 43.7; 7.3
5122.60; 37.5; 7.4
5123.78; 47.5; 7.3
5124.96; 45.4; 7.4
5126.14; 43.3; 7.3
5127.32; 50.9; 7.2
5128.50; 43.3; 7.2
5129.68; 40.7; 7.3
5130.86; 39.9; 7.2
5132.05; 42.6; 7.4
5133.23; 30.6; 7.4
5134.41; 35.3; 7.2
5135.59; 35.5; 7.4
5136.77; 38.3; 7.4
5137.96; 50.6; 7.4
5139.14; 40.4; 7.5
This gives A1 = 41.4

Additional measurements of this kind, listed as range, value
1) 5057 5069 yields 40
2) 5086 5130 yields 43.4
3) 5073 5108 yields 43.1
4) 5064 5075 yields 41.6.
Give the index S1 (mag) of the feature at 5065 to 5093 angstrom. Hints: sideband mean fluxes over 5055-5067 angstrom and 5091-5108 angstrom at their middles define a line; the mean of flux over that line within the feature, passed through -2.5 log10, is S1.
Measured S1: 0.03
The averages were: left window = 41.4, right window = 43.3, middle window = 41.2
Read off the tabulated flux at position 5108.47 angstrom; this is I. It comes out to 45.2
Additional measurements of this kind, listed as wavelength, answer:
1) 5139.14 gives 40.4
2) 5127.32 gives 50.9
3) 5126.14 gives 43.3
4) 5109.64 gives 45.1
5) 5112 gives 43.4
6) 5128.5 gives 43.3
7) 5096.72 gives 44.4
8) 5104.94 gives 33.8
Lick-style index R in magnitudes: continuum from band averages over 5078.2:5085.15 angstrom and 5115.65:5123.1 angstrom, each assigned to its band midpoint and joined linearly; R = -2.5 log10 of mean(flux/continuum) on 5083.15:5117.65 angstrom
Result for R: -0.06 mag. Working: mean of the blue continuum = 39.4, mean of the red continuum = 42.5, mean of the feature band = 43.2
